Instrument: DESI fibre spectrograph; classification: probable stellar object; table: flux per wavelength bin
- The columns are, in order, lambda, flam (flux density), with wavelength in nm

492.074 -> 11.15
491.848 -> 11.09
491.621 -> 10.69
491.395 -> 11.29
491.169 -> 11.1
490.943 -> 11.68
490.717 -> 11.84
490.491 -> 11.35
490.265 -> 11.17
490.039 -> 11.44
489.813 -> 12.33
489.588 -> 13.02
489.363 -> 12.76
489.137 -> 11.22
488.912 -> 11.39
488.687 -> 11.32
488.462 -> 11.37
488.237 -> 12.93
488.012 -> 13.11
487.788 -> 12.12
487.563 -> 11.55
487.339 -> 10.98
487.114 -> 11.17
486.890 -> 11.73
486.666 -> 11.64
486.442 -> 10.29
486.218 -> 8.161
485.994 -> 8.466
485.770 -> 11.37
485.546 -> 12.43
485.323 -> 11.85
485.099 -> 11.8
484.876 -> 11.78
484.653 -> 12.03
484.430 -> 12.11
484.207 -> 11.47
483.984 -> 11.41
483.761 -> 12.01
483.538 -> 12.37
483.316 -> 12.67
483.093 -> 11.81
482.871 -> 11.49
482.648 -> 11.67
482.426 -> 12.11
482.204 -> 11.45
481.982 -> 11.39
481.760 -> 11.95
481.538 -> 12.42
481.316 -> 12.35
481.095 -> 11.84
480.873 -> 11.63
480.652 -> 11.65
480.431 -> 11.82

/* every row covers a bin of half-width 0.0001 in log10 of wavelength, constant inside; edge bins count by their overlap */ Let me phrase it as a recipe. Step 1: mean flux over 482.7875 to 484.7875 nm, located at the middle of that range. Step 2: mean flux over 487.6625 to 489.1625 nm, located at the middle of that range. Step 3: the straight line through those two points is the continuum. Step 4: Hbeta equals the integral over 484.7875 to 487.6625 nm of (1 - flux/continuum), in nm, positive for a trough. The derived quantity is 0.23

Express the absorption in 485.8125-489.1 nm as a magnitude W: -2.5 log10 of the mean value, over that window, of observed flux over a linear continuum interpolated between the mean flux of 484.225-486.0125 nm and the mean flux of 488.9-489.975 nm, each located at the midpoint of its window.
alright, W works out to 0.07 mag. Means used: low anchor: 11.6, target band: 11.2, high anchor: 12.2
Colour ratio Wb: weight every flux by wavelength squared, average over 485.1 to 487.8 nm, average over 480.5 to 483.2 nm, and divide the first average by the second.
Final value 0.95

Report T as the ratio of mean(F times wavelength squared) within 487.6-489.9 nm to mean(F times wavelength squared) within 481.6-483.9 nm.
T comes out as 1.05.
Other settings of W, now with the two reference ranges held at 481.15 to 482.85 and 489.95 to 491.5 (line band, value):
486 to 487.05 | 0.13 mag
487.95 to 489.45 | -0.04 mag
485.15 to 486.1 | 0.06 mag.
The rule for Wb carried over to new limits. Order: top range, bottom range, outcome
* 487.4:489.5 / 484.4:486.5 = 1.10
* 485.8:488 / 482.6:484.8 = 0.92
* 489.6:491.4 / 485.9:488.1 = 1.08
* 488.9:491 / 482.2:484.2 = 1.02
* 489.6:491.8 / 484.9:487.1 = 1.07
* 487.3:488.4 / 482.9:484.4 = 1.04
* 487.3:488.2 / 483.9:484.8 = 1.04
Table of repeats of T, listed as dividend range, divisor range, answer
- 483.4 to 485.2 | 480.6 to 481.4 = 1.02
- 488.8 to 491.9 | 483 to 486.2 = 1.03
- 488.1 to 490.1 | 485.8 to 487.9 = 1.13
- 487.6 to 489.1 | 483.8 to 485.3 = 1.03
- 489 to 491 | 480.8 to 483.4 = 1.03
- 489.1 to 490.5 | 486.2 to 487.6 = 1.11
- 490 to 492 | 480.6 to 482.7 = 0.99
